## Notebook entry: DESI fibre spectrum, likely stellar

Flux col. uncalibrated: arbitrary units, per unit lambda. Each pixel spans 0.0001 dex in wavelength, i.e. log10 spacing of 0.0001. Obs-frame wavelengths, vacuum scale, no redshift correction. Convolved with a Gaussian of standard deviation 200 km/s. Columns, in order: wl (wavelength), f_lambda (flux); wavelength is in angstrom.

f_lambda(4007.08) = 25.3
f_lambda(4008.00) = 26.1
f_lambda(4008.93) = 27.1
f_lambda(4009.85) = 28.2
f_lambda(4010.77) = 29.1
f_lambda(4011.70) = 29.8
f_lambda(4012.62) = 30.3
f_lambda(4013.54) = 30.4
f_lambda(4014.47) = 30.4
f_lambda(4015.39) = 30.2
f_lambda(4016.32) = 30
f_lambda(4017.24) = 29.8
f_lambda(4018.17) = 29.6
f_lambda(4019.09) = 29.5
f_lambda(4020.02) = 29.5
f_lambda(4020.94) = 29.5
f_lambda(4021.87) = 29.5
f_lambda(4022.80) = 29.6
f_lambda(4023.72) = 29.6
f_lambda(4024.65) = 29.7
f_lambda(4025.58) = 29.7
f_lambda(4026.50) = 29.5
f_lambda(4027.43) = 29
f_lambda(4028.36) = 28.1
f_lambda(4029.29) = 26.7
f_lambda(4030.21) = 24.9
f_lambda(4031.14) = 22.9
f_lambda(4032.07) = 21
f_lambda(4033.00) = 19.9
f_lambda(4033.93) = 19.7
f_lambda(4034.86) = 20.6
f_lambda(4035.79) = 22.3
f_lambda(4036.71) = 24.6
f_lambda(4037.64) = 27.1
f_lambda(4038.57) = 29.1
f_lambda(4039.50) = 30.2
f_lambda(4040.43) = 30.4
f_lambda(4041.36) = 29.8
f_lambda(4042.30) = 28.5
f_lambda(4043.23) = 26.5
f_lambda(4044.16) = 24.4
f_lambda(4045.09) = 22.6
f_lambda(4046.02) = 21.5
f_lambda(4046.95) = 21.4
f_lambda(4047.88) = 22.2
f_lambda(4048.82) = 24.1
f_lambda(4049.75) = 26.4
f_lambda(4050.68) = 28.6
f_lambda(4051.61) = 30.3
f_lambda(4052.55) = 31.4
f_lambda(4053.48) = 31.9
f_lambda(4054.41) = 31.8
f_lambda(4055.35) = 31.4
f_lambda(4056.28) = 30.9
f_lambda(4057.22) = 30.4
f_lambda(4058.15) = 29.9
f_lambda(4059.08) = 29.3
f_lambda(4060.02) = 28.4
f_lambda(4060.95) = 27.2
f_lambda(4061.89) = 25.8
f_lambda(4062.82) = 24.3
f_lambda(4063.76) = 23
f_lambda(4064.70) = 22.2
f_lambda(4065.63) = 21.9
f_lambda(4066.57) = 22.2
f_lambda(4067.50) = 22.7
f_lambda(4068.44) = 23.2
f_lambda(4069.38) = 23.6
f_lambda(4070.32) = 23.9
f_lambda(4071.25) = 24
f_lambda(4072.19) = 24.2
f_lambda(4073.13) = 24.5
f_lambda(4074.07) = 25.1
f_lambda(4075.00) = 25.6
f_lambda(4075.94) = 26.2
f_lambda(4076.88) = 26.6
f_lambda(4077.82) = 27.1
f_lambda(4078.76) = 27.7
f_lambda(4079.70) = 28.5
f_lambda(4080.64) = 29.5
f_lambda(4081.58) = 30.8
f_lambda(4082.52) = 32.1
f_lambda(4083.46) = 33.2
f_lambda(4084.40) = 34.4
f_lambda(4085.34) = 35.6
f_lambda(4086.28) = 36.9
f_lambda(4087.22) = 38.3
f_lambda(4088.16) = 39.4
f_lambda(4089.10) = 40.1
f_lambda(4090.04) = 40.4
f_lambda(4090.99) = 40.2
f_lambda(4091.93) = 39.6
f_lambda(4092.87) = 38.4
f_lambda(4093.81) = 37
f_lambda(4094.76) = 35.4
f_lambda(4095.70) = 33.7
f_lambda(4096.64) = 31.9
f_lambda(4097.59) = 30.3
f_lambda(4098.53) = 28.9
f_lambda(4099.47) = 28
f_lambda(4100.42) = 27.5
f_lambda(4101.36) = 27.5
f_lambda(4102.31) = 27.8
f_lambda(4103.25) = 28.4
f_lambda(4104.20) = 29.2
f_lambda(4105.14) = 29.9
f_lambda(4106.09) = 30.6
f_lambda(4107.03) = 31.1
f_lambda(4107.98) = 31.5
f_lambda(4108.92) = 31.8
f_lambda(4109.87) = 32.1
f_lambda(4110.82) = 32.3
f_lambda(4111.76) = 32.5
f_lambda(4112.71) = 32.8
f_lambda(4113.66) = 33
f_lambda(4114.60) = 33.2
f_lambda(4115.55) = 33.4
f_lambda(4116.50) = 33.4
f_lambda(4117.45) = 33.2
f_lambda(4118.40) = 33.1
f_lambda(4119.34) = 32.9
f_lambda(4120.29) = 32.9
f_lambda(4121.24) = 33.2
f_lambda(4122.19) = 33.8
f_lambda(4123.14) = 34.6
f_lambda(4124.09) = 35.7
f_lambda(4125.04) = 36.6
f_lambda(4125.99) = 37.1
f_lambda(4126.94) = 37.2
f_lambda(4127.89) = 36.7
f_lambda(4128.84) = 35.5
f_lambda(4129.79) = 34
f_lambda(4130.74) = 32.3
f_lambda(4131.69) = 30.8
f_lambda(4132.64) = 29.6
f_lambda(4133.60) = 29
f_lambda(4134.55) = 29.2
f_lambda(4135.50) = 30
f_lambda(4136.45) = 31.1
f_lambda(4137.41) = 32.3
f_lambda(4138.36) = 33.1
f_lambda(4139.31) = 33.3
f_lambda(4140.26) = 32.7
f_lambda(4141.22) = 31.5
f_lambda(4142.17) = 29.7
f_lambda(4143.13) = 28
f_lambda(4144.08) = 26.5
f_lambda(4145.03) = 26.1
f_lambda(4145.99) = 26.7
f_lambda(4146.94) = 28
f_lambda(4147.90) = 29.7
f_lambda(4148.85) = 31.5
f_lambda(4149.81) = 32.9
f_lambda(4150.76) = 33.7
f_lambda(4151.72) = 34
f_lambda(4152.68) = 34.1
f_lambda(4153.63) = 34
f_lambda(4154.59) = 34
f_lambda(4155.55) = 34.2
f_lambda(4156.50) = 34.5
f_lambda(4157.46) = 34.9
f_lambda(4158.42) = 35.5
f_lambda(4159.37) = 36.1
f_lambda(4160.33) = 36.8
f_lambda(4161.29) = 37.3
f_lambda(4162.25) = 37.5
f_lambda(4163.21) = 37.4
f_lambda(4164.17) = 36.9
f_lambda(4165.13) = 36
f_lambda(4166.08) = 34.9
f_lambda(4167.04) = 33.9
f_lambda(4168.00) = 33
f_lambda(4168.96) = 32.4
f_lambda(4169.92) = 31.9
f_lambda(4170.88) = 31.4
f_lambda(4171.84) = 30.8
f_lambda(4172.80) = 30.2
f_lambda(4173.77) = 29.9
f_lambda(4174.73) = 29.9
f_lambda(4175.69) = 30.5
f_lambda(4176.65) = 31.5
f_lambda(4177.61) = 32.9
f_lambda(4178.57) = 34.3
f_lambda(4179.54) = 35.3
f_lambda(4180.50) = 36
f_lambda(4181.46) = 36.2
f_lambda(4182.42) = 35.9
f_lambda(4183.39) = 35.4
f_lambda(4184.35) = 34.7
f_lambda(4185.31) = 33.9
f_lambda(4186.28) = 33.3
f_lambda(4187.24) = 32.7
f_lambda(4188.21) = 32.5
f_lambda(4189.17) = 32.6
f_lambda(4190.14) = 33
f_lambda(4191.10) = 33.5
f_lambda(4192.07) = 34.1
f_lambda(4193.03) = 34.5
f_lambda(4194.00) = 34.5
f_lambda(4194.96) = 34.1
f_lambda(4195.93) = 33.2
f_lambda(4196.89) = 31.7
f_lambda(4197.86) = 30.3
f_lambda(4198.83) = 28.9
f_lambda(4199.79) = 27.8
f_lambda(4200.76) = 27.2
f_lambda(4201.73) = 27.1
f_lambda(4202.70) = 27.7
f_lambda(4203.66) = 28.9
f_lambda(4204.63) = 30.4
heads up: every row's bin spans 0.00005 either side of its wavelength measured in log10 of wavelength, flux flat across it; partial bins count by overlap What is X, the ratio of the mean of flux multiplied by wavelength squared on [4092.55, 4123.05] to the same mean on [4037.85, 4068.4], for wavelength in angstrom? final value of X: 1.22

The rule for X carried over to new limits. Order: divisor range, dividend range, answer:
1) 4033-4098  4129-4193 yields 1.20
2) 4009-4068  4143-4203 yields 1.29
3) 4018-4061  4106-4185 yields 1.28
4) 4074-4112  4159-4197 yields 1.10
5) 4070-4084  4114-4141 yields 1.24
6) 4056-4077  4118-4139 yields 1.35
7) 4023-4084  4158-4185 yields 1.36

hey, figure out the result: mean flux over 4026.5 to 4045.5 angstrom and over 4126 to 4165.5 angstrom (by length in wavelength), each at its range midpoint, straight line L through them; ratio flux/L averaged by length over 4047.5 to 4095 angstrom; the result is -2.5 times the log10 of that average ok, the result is -0.06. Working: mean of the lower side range 25.5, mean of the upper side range 32.8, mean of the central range 29.6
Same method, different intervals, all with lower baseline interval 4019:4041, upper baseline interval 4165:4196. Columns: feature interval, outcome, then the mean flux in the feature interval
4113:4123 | -0.09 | 33.2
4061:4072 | 0.20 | 23.5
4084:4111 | -0.13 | 33.4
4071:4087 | -0.01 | 29.2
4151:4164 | -0.10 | 35.4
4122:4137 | -0.08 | 33.3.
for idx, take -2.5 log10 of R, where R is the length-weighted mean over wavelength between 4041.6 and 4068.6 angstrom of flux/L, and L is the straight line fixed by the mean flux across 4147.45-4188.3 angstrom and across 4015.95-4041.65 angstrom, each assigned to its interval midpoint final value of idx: 0.08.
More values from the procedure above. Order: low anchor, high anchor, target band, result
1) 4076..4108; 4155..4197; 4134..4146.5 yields 0.113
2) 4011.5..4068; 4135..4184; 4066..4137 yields -0.050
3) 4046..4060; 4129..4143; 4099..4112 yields 0.009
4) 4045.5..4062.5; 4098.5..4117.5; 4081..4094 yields -0.232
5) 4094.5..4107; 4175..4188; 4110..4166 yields -0.045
